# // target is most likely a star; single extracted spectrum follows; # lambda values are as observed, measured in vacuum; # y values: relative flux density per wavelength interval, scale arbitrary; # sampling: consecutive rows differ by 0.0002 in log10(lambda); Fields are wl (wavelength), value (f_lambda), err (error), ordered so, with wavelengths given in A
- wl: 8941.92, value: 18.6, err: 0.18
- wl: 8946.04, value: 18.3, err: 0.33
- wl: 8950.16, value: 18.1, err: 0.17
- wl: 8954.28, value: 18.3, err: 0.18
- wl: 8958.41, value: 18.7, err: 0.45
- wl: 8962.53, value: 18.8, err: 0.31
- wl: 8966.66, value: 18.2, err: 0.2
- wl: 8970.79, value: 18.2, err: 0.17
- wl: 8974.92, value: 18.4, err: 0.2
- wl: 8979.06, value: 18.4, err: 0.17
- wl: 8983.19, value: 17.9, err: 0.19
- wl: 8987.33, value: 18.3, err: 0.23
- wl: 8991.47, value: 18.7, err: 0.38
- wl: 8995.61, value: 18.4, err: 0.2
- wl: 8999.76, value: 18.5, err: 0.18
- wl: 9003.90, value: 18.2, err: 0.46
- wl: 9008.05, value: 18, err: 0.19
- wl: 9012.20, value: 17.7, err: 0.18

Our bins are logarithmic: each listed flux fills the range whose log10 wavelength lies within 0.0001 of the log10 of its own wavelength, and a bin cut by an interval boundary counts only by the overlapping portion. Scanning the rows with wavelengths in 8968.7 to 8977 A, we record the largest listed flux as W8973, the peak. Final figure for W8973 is 18.4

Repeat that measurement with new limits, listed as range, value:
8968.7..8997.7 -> 18.7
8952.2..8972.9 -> 18.8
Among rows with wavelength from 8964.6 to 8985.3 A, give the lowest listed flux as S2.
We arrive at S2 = 17.9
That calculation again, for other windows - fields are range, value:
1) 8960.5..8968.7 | 18.2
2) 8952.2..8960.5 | 18.3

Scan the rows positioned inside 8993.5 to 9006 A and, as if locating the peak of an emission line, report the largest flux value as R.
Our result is 18.5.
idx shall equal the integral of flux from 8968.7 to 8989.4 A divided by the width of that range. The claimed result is 18.2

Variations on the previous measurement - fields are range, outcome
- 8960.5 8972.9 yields 18.4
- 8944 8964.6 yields 18.4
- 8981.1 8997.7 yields 18.3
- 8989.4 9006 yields 18.4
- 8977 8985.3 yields 18.2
